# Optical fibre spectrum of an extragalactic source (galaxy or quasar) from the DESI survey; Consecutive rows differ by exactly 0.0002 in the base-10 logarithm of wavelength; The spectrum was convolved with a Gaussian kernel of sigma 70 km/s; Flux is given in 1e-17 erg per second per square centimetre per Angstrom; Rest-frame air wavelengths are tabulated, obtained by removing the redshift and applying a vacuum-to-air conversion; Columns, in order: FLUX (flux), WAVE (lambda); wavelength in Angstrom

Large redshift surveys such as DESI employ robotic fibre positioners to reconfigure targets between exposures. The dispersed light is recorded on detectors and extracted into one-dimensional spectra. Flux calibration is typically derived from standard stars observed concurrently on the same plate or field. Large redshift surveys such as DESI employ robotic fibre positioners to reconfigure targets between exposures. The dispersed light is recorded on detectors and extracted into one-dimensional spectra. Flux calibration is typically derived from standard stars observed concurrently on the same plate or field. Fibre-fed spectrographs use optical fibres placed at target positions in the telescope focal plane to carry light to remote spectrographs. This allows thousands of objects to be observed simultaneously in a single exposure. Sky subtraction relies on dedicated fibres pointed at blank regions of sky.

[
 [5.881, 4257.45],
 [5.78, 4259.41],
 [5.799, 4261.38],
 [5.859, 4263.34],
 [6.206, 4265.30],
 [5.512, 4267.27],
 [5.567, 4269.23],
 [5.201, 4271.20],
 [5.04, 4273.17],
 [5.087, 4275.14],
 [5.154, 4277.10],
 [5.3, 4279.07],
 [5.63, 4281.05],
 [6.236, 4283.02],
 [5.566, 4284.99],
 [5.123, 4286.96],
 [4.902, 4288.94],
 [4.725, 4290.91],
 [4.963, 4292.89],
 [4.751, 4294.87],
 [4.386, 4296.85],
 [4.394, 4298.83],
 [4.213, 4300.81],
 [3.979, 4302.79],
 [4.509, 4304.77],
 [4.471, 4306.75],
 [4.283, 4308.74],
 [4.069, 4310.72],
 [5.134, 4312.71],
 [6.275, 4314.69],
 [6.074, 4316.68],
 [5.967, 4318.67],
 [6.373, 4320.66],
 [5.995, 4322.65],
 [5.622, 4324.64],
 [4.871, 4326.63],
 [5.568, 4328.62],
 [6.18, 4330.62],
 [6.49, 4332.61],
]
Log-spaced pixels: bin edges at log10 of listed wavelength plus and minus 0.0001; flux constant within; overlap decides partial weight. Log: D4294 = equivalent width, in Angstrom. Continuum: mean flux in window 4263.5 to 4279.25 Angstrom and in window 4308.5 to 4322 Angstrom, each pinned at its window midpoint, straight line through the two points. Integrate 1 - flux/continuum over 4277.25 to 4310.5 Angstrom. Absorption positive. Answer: 3.9 Angstrom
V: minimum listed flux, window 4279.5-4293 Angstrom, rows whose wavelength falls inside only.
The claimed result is 4.725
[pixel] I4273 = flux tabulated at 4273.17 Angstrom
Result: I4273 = 5.04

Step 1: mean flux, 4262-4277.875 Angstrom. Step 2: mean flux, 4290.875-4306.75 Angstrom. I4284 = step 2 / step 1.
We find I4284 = 0.8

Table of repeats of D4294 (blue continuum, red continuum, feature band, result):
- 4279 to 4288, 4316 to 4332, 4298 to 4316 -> 3.5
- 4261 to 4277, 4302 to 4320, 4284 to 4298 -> 0.9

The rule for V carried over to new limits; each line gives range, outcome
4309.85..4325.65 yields 4.069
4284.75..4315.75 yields 3.979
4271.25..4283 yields 5.04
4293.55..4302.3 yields 4.213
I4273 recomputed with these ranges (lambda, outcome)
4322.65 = 5.995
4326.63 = 4.871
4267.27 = 5.512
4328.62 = 5.568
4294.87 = 4.751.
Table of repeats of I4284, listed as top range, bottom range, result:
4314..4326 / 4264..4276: 1.10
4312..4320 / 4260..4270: 1.02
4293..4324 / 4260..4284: 0.90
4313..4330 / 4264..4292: 1.08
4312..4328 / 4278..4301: 1.15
